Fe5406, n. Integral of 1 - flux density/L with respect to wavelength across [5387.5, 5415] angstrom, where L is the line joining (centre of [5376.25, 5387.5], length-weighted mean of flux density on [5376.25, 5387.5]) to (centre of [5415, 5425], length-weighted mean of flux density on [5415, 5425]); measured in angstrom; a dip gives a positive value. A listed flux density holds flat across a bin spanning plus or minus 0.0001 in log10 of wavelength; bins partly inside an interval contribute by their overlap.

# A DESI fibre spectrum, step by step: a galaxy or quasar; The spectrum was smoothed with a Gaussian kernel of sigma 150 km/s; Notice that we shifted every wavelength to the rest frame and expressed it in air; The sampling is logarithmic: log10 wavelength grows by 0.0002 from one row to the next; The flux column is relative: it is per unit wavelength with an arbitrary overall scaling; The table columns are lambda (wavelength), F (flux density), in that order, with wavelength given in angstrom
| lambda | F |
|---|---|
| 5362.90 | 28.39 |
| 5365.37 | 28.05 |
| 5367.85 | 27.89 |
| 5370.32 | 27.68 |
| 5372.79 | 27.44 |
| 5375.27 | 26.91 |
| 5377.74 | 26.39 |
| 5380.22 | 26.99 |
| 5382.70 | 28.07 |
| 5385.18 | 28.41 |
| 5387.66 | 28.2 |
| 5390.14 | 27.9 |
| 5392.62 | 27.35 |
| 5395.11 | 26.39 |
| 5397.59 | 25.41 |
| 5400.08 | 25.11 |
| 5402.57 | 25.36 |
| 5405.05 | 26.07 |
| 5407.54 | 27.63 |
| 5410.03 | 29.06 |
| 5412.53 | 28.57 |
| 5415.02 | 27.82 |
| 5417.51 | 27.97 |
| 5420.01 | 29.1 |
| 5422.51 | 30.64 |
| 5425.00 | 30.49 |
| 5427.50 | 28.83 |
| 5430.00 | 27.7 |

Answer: 1.4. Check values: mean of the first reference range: 27.5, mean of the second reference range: 29.2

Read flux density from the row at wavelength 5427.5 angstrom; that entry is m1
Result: 28.83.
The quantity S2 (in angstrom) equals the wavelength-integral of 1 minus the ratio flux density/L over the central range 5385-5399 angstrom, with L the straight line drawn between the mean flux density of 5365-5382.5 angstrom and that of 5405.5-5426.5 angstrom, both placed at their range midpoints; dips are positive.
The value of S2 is 0.40 angstrom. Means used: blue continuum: 27.3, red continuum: 28.8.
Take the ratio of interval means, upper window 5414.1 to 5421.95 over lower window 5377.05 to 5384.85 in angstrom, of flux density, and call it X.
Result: 1.0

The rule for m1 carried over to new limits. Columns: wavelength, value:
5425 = 30.49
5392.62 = 27.35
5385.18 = 28.41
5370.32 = 27.68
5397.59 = 25.41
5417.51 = 27.97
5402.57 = 25.36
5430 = 27.7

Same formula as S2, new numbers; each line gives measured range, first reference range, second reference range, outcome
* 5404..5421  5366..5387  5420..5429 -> 0.70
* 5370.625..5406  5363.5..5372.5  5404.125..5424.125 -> 1.54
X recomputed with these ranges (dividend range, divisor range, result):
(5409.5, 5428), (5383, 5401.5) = 1.08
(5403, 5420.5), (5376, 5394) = 1.01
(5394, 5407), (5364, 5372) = 0.93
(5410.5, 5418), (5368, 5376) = 1.03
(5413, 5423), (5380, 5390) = 1.03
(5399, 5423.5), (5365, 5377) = 1.01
